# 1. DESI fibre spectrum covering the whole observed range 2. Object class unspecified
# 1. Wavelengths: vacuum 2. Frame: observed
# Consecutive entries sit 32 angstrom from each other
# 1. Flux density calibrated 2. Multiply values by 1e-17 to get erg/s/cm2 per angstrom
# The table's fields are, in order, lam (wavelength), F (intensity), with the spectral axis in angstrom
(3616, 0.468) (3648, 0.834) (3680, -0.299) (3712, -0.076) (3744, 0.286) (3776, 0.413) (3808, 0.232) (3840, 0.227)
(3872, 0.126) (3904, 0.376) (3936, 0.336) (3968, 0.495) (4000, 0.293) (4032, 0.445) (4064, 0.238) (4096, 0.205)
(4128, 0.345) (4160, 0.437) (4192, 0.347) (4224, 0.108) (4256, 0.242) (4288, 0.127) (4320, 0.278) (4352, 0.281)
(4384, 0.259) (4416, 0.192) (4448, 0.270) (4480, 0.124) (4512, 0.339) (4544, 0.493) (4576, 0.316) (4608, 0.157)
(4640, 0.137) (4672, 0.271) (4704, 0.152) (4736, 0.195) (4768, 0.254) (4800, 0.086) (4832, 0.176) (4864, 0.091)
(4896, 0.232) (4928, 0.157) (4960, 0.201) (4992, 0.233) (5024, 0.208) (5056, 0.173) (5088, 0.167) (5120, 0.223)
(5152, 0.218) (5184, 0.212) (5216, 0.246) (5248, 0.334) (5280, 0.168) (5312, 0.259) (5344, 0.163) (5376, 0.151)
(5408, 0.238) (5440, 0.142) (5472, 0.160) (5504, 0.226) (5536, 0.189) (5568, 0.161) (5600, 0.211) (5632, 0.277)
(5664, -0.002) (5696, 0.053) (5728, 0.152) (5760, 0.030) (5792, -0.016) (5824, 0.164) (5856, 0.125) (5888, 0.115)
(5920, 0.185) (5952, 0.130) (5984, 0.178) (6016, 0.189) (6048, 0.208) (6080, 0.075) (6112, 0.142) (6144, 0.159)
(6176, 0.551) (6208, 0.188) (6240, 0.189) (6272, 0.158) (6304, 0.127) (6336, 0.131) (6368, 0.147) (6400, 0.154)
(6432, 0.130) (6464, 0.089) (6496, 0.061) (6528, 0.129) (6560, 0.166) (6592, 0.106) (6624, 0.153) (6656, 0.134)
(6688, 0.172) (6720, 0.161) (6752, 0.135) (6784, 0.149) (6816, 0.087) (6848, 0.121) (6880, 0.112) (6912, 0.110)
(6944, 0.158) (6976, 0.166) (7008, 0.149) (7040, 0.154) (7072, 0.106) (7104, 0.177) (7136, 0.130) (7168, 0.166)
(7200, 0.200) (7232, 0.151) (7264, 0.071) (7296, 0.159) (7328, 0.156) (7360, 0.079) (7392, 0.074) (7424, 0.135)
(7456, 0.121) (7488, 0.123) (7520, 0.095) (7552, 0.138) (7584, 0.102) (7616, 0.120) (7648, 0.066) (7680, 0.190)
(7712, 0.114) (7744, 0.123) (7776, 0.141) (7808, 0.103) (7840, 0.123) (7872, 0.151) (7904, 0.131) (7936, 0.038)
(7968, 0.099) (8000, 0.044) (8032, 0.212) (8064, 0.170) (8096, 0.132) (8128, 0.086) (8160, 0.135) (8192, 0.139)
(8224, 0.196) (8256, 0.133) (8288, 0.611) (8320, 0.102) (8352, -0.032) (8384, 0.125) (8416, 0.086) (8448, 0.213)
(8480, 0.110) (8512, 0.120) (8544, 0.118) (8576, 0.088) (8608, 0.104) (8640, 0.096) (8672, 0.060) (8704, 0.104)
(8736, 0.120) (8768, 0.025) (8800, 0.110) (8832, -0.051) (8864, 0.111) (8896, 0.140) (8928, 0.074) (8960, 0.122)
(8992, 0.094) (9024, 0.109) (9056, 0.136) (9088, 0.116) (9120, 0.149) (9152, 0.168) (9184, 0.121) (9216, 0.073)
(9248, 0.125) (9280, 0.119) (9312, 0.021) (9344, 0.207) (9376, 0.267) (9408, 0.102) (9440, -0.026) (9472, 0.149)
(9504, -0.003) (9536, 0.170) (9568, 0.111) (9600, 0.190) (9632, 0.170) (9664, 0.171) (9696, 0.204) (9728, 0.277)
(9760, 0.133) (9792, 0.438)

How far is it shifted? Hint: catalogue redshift 0.655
